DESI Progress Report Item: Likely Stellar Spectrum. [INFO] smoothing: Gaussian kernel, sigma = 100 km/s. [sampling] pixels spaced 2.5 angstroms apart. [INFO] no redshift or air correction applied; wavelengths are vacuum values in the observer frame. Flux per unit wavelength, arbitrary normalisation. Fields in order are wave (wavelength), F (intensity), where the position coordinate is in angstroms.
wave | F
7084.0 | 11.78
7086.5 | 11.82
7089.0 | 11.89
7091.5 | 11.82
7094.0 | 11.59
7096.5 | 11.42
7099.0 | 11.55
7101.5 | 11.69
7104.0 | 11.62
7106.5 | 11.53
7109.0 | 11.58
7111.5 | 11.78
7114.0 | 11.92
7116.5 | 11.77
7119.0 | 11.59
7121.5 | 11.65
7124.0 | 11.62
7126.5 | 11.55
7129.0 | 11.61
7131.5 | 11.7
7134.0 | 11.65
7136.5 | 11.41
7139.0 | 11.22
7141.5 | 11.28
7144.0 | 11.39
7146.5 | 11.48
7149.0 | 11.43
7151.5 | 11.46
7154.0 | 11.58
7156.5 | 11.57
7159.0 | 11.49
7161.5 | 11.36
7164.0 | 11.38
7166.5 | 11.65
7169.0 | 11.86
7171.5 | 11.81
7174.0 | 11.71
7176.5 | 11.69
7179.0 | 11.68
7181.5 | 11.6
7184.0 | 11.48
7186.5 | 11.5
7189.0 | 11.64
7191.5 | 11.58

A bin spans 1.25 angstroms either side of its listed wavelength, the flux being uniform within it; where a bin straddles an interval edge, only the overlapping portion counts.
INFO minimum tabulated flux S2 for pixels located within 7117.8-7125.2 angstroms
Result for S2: 11.59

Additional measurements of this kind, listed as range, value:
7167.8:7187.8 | 11.48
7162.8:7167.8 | 11.38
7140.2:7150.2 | 11.28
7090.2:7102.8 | 11.42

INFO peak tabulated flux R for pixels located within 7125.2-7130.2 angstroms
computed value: 11.61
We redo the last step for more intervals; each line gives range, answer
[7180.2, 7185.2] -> 11.6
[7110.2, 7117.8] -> 11.92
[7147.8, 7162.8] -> 11.58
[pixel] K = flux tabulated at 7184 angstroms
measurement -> 11.48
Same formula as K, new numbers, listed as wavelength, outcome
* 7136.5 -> 11.41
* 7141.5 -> 11.28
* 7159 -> 11.49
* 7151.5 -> 11.46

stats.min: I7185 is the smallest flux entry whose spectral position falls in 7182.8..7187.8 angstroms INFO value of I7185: 11.48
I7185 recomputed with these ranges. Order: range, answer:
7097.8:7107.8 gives 11.53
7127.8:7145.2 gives 11.22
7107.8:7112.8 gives 11.58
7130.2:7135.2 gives 11.65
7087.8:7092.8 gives 11.82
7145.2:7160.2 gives 11.43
